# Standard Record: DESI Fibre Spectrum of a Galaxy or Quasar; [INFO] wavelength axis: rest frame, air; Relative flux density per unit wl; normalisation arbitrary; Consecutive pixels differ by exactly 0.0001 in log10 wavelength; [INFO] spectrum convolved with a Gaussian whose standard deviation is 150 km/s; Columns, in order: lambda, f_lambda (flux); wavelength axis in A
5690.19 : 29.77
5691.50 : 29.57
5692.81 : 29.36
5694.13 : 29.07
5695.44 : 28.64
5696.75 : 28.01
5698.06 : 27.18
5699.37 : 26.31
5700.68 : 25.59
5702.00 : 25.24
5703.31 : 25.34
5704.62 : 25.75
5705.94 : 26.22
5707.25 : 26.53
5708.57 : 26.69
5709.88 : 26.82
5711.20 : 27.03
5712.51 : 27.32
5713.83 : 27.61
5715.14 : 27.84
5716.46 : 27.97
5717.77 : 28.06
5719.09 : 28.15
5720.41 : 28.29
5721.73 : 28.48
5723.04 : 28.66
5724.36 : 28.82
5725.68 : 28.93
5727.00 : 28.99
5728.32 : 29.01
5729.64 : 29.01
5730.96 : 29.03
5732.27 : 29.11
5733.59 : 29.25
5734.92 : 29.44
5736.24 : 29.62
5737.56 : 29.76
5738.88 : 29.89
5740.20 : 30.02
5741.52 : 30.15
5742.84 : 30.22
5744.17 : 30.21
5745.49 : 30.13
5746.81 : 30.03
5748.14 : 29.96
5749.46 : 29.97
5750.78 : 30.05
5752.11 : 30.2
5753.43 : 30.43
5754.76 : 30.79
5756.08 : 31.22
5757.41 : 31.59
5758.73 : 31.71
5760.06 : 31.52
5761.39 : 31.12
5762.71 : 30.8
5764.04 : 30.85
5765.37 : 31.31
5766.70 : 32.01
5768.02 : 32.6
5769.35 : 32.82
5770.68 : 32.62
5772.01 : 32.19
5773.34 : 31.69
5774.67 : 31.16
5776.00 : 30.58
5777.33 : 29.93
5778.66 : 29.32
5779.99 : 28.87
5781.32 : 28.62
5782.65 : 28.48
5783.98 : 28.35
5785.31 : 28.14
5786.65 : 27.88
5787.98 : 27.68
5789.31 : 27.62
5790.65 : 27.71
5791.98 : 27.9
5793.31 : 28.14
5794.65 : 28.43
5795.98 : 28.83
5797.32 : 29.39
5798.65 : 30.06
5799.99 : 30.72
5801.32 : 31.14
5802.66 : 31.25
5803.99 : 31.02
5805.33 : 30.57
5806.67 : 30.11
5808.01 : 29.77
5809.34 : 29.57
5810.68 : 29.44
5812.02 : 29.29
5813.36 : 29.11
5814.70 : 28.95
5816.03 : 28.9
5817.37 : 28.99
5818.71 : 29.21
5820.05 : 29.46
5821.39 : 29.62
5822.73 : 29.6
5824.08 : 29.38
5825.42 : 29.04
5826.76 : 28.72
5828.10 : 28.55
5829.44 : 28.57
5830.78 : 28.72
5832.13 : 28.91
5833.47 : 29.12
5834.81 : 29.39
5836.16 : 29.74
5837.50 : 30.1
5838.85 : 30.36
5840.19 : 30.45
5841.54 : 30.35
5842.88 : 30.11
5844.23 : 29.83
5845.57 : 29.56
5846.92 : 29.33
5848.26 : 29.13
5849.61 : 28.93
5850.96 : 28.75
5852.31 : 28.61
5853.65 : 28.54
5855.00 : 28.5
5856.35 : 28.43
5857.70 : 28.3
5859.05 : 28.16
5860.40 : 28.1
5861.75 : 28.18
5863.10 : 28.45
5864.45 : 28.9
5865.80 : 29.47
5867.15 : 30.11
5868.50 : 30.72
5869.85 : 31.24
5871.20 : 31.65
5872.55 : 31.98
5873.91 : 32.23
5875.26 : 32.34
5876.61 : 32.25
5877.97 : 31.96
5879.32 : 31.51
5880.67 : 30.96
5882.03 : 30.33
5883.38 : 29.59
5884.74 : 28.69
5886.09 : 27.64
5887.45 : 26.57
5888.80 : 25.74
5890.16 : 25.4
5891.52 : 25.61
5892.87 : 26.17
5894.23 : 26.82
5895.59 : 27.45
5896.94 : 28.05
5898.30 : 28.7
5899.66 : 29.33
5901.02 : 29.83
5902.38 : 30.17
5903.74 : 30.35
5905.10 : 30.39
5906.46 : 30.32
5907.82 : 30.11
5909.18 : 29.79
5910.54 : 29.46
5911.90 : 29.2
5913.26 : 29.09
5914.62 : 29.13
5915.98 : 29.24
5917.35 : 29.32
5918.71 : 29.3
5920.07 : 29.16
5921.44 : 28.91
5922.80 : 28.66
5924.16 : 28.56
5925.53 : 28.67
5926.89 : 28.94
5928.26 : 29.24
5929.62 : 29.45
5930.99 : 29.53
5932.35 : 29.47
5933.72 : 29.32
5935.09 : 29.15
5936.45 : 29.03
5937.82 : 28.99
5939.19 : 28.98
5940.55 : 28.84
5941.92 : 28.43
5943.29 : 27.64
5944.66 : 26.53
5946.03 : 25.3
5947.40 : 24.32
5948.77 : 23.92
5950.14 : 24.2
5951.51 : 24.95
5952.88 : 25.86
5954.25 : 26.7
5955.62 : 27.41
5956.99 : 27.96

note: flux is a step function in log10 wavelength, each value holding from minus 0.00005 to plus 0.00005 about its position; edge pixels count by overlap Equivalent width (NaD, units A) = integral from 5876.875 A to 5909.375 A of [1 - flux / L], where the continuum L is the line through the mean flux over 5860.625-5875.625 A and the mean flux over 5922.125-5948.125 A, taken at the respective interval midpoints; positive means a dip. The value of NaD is 0.9 A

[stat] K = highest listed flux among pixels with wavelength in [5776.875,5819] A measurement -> 31.25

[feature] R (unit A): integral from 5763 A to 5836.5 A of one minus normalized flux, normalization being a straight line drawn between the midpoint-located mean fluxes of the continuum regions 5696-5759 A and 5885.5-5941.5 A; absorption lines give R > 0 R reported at -2.4 A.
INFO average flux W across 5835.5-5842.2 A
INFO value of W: 30.2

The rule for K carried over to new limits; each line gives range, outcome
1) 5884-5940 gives 30.39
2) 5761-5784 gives 32.82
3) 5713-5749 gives 30.22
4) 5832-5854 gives 30.45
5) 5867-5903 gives 32.34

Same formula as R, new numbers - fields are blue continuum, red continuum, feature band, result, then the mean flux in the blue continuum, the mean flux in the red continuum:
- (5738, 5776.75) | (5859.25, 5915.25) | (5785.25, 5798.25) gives 0.99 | 31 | 29.4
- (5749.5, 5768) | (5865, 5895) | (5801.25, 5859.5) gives 1.45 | 31.1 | 29.5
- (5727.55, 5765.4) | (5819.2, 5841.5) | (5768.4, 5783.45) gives -0.34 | 30.2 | 29.4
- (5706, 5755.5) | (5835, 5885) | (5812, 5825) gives 0.15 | 29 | 29.9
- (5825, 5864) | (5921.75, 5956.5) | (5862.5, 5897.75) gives -0.91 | 29.1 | 27.7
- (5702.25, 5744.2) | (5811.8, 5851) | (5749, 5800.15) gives -2.25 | 28.3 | 29.3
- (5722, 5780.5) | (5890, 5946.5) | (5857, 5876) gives -0.48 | 30.3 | 28.8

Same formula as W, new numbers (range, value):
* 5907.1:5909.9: 30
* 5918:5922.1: 29.1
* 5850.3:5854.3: 28.7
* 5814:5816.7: 29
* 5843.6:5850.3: 29.4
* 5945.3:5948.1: 24.8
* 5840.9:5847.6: 29.9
